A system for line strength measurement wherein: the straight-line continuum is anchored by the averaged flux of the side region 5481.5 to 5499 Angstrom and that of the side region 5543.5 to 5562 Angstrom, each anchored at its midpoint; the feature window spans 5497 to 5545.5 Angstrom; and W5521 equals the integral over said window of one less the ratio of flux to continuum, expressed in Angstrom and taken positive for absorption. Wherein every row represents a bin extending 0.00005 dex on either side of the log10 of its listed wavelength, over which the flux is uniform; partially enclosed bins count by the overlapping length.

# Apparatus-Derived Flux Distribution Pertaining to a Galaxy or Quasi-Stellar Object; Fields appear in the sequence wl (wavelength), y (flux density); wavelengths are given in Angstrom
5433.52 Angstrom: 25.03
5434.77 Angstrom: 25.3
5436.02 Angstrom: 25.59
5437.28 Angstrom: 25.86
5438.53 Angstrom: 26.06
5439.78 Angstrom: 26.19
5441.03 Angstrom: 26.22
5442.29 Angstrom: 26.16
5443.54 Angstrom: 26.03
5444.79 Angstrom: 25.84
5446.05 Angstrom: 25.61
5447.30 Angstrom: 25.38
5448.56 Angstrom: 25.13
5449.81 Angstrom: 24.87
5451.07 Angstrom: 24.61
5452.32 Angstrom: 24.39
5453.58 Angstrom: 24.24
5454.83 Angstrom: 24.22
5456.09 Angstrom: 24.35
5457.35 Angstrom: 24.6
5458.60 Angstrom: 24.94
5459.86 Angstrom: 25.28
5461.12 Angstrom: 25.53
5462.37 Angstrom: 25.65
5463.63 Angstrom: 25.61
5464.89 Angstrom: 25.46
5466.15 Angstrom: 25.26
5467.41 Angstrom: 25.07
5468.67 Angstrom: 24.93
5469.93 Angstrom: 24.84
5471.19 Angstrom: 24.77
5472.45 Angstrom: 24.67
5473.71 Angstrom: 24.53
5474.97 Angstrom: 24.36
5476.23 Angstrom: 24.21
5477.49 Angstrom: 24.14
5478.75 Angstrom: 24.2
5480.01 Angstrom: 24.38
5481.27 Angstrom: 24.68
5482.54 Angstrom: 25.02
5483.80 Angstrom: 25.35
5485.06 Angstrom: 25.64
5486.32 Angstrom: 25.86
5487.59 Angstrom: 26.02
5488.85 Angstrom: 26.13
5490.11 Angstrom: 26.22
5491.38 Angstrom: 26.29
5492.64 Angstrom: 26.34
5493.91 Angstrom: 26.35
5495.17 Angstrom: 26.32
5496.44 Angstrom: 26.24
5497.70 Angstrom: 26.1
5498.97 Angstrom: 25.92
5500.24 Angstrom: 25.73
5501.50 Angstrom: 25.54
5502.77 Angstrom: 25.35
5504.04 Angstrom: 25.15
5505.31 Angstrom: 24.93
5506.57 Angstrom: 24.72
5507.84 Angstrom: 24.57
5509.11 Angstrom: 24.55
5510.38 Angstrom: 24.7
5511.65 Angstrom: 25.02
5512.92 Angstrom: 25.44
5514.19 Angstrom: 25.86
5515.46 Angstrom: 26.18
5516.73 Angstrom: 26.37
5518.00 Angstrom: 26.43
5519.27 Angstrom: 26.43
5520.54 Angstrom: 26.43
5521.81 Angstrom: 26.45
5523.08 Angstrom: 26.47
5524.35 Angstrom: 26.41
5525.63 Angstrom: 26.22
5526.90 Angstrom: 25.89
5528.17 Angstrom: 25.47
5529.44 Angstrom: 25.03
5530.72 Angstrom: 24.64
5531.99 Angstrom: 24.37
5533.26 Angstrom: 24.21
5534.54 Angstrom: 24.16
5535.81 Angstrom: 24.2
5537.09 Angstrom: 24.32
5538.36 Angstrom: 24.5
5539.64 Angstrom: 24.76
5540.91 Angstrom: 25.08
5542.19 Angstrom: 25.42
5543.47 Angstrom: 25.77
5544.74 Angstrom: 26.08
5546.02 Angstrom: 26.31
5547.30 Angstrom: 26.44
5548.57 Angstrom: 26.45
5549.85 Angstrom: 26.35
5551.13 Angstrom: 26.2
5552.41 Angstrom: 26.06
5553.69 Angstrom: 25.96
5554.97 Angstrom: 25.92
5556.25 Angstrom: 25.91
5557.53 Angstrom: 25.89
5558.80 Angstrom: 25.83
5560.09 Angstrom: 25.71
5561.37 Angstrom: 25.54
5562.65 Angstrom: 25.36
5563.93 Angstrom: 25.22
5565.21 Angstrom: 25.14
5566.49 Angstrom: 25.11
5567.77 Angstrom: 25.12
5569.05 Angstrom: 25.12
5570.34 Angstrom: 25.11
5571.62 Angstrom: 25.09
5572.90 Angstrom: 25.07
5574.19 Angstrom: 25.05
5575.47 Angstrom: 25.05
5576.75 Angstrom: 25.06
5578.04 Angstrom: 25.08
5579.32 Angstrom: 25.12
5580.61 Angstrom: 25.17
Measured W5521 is 1.1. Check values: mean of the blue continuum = 26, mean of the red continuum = 26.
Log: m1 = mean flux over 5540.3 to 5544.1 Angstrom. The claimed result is 25.4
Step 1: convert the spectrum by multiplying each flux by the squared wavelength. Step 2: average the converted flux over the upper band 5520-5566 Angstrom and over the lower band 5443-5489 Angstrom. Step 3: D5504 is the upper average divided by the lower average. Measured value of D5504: 1.05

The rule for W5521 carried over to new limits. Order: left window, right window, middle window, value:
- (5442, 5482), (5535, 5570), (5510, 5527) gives -0.50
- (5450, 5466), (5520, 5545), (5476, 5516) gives -0.51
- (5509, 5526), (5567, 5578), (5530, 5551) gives 0.30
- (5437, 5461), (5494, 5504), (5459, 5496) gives 0.47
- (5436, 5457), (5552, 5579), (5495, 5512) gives 0.02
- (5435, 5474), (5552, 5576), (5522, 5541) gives 0.22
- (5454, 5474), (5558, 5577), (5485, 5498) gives -0.57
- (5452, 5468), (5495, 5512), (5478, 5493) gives -0.19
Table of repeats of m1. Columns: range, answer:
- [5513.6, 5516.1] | 26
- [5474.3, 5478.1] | 24.3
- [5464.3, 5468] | 25.2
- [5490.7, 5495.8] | 26.3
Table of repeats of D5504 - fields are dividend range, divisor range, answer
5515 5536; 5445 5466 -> 1.05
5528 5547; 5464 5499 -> 1.01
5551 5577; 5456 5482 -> 1.06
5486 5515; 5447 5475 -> 1.04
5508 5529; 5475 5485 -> 1.06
